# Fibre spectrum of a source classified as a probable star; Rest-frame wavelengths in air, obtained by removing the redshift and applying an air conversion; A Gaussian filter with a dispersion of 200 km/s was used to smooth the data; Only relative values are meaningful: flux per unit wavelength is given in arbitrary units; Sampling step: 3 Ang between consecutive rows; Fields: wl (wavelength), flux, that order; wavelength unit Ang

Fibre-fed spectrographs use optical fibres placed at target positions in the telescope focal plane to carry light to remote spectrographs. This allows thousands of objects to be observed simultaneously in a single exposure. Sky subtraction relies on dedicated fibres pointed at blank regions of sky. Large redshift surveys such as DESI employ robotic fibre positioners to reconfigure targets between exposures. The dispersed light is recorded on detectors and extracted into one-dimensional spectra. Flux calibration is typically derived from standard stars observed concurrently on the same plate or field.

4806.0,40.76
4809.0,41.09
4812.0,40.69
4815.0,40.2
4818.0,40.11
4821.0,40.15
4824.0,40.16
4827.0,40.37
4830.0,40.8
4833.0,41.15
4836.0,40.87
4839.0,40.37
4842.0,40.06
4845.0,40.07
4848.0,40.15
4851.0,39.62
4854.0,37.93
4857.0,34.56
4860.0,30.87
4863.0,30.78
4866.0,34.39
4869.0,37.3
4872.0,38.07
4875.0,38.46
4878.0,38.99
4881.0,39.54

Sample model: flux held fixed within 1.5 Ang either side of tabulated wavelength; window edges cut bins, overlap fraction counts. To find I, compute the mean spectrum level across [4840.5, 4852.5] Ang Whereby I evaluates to 40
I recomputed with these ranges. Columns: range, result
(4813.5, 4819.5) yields 40.2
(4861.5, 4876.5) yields 35.8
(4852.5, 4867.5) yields 33.7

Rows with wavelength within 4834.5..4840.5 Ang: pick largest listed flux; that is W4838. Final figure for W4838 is 40.87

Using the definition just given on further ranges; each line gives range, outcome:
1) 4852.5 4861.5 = 37.93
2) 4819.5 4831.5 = 40.8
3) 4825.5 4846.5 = 41.15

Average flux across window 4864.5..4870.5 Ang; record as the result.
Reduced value 35.8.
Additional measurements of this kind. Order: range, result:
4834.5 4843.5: 40.4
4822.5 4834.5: 40.6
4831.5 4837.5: 41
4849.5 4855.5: 38.8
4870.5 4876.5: 38.3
